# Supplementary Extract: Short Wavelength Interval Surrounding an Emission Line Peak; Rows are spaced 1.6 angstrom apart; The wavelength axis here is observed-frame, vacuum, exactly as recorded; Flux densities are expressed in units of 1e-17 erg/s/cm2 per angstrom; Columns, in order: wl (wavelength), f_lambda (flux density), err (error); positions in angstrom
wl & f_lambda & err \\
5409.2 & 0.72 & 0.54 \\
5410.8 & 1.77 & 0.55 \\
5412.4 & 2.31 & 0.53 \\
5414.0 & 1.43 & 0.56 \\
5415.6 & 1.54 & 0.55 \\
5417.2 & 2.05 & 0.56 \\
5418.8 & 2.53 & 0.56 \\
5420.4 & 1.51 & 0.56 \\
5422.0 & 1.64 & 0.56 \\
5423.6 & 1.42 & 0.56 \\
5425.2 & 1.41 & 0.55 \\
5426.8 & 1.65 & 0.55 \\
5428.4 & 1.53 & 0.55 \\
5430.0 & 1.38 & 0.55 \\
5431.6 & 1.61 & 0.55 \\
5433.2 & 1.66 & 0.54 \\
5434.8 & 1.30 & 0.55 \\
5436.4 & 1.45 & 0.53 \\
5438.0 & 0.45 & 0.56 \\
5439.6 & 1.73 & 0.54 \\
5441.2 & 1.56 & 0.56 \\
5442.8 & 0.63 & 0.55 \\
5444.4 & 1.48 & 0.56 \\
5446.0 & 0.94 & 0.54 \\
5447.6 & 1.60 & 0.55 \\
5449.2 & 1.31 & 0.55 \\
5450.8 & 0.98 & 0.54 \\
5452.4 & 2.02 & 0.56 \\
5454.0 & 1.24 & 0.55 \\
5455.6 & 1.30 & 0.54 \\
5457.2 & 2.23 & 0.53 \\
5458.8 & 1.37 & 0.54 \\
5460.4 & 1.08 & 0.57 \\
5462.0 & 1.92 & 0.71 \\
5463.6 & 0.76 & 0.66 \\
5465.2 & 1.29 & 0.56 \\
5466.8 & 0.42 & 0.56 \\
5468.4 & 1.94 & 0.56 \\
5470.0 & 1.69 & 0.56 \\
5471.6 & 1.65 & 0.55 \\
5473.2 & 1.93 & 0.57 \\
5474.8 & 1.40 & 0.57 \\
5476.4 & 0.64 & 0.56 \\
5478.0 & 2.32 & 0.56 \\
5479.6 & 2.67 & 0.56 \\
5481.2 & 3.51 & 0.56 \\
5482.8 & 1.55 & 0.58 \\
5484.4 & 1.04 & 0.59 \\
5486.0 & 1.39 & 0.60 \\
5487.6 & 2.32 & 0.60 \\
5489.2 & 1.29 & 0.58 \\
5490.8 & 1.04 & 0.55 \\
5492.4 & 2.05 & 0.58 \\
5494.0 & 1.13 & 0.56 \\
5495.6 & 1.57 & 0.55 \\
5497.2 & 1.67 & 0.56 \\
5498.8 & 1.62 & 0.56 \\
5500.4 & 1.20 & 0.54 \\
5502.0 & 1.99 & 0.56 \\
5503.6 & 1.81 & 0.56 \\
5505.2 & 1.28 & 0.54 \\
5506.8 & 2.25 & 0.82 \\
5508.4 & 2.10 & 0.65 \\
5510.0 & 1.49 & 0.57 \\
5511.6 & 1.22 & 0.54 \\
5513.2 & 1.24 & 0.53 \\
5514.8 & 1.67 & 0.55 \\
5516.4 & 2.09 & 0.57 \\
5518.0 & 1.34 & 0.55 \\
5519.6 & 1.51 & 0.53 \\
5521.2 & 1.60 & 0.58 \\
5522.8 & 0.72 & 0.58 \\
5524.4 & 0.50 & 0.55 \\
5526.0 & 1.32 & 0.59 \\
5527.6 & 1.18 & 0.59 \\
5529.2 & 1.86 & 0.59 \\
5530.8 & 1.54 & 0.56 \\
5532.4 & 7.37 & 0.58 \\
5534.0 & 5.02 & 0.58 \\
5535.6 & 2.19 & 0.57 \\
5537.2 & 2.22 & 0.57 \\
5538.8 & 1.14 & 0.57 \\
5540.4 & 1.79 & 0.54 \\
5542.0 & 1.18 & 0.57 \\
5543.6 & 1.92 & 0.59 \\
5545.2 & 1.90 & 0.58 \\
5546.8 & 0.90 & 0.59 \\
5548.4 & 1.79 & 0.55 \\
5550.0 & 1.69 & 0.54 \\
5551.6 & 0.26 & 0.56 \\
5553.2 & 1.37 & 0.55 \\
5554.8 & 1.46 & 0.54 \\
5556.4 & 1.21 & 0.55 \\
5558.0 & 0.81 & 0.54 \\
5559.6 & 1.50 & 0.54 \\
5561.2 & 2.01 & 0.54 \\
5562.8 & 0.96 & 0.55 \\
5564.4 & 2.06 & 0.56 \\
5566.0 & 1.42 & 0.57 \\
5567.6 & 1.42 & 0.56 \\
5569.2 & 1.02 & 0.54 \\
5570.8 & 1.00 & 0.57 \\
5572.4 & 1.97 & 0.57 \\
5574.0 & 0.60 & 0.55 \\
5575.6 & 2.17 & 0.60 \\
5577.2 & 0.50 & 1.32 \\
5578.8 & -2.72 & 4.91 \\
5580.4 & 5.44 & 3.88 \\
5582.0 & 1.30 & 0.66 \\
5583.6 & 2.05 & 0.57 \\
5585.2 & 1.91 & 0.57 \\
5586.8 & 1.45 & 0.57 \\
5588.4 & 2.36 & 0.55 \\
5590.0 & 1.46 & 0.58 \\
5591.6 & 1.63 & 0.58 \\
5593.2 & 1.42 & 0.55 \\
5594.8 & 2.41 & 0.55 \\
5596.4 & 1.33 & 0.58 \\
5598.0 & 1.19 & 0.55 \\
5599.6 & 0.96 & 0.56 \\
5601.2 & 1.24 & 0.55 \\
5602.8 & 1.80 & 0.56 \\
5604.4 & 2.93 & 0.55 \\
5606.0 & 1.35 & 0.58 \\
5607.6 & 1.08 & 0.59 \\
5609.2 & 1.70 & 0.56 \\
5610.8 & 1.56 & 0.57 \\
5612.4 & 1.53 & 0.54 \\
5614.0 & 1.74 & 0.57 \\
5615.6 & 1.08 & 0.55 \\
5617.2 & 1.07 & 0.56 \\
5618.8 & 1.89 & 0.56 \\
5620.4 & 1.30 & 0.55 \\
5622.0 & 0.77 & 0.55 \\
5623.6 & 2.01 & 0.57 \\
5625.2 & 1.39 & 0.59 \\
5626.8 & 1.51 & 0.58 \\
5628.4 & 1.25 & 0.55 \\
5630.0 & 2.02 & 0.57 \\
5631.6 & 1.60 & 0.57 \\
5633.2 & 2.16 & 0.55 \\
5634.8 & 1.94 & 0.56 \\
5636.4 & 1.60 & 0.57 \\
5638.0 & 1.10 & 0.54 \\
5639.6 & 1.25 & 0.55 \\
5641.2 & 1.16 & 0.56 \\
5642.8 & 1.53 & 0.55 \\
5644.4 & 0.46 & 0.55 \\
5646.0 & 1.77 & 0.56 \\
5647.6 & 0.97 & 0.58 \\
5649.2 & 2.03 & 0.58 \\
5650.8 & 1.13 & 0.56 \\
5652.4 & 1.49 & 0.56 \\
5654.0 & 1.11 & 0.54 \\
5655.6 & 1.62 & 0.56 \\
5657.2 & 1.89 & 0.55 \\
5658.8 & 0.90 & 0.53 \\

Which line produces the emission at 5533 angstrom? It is [O III] 5007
